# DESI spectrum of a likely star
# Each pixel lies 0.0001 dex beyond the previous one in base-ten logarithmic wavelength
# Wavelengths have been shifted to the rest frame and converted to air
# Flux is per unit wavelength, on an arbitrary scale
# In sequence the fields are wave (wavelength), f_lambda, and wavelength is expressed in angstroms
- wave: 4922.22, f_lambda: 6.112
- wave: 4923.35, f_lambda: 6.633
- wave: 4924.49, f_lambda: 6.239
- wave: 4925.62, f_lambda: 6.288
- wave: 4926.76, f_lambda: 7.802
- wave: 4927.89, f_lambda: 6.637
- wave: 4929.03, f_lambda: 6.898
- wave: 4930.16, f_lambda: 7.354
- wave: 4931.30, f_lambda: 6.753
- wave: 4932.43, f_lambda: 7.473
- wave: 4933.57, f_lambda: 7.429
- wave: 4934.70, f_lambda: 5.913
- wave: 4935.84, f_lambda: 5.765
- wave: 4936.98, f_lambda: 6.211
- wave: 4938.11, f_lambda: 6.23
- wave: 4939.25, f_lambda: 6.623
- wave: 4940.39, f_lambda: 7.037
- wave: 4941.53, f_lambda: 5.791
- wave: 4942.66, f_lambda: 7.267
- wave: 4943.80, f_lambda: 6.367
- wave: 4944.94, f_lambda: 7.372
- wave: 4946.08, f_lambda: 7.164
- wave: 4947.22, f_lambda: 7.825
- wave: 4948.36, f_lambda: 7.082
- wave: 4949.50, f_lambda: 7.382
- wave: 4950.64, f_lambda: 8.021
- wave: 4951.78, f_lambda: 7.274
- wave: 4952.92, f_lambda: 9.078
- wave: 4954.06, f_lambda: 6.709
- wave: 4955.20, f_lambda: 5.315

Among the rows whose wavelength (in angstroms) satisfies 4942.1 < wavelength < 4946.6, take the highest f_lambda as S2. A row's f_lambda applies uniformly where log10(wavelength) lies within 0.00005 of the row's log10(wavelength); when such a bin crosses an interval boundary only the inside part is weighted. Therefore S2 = 7.372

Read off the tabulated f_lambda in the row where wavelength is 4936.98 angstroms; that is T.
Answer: 6.211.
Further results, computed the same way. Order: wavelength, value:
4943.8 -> 6.367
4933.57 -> 7.429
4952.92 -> 9.078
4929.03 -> 6.898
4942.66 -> 7.267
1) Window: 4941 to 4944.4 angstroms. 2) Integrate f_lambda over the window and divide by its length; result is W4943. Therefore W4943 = 6.5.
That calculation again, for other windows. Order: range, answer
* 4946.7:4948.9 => 7.45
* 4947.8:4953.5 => 7.77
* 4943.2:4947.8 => 7.17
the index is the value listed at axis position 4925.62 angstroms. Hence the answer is 6.288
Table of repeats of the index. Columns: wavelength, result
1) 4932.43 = 7.473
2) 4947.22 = 7.825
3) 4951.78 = 7.274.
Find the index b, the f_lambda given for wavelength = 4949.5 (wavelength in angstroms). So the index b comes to 7.382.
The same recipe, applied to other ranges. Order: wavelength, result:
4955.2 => 5.315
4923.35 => 6.633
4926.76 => 7.802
